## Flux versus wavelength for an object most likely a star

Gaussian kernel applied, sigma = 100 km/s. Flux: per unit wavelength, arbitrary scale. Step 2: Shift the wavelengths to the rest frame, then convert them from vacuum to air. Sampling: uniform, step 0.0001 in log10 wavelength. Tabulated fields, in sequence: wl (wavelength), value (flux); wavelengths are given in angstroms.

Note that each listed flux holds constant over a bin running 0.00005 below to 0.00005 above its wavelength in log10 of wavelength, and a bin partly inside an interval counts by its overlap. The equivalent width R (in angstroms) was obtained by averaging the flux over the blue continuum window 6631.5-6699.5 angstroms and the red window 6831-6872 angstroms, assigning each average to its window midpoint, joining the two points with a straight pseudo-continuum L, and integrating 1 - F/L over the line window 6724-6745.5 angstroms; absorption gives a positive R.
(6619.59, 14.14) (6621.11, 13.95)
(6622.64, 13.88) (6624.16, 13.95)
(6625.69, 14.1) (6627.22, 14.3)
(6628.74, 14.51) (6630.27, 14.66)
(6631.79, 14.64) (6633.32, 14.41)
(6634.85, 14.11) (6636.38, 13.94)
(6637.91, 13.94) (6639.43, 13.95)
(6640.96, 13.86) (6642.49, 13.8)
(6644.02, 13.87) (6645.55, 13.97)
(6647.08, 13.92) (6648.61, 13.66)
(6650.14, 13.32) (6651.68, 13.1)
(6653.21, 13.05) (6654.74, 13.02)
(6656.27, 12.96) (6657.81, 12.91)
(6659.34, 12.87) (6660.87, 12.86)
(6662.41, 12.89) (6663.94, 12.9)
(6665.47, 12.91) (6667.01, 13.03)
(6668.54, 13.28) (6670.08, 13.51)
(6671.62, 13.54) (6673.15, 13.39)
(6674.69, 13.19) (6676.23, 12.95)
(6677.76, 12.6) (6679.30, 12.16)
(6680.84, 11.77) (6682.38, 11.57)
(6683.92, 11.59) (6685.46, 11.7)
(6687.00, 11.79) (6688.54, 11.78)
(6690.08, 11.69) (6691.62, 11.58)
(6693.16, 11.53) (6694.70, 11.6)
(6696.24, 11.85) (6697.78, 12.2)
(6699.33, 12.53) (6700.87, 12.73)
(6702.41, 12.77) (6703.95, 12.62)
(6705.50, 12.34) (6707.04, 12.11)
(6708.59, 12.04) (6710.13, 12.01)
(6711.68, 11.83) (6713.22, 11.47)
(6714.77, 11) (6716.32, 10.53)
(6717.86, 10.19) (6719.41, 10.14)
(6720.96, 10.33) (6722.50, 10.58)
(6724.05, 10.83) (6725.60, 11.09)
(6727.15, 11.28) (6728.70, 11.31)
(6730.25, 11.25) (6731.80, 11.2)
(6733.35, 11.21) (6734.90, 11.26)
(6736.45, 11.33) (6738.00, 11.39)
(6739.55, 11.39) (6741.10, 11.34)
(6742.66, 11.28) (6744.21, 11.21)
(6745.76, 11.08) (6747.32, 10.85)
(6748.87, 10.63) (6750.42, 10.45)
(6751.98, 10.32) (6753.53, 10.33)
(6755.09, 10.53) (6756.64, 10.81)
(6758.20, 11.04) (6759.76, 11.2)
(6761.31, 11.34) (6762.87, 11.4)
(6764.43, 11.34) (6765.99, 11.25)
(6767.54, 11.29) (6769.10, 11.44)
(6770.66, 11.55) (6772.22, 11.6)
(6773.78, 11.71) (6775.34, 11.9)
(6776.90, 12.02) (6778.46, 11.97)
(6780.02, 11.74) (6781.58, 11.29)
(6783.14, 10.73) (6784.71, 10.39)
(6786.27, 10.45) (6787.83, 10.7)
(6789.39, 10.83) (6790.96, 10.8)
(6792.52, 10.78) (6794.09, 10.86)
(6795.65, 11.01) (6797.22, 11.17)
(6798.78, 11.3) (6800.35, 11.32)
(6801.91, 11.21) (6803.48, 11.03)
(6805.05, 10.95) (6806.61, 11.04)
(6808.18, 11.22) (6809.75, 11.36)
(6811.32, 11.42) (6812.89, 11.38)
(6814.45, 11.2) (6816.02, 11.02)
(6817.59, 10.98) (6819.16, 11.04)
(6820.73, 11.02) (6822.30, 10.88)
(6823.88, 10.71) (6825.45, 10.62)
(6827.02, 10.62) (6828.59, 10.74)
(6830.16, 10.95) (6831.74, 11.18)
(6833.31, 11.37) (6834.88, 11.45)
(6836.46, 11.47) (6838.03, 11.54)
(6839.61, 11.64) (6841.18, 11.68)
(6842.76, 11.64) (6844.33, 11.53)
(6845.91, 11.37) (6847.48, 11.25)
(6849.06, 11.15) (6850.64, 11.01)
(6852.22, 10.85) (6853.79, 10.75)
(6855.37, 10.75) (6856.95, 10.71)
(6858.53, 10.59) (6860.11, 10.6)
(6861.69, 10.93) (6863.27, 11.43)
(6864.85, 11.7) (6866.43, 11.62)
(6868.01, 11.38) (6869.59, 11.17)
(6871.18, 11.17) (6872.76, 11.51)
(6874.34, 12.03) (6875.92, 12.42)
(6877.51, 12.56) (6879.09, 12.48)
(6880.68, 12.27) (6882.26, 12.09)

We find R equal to 1.8 angstroms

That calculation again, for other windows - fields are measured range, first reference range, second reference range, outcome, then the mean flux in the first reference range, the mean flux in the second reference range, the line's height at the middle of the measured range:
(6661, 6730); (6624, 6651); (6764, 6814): 5.3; 14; 11.2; 13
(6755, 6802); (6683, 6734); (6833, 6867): 0.7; 11.5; 11.2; 11.4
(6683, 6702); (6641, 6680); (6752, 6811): 1.1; 13.2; 11.2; 12.7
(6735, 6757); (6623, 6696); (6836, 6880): 2.5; 13.1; 11.4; 12.4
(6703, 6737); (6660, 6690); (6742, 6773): 1.4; 12.6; 11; 11.7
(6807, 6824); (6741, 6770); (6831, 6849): 0.3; 11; 11.5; 11.3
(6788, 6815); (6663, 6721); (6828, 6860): 0.8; 12.1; 11.2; 11.4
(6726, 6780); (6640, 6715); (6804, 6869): 3.1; 12.6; 11.1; 11.9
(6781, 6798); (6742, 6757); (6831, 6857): 0.2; 10.7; 11.3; 11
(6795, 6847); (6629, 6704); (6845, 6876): 1.6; 13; 11.2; 11.6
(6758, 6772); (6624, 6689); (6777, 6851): 0.5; 13.3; 11.1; 11.8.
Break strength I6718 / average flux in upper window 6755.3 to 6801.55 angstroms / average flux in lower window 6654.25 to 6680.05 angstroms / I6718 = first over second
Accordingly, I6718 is 0.86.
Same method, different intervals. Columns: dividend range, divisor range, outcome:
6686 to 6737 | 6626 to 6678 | 0.85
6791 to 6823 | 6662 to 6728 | 0.93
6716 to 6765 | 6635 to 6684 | 0.83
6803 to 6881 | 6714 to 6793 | 1.02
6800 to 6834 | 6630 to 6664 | 0.81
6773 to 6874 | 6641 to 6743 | 0.92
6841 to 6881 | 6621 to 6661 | 0.83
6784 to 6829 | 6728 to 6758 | 1.00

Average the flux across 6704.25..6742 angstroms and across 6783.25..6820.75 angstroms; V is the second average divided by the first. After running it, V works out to 0.98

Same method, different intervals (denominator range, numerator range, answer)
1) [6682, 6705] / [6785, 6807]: 0.91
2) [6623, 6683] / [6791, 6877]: 0.83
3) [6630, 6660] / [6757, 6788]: 0.83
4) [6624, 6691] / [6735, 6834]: 0.84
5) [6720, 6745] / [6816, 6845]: 1.00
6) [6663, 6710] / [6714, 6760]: 0.88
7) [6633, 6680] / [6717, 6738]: 0.82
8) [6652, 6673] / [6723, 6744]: 0.86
